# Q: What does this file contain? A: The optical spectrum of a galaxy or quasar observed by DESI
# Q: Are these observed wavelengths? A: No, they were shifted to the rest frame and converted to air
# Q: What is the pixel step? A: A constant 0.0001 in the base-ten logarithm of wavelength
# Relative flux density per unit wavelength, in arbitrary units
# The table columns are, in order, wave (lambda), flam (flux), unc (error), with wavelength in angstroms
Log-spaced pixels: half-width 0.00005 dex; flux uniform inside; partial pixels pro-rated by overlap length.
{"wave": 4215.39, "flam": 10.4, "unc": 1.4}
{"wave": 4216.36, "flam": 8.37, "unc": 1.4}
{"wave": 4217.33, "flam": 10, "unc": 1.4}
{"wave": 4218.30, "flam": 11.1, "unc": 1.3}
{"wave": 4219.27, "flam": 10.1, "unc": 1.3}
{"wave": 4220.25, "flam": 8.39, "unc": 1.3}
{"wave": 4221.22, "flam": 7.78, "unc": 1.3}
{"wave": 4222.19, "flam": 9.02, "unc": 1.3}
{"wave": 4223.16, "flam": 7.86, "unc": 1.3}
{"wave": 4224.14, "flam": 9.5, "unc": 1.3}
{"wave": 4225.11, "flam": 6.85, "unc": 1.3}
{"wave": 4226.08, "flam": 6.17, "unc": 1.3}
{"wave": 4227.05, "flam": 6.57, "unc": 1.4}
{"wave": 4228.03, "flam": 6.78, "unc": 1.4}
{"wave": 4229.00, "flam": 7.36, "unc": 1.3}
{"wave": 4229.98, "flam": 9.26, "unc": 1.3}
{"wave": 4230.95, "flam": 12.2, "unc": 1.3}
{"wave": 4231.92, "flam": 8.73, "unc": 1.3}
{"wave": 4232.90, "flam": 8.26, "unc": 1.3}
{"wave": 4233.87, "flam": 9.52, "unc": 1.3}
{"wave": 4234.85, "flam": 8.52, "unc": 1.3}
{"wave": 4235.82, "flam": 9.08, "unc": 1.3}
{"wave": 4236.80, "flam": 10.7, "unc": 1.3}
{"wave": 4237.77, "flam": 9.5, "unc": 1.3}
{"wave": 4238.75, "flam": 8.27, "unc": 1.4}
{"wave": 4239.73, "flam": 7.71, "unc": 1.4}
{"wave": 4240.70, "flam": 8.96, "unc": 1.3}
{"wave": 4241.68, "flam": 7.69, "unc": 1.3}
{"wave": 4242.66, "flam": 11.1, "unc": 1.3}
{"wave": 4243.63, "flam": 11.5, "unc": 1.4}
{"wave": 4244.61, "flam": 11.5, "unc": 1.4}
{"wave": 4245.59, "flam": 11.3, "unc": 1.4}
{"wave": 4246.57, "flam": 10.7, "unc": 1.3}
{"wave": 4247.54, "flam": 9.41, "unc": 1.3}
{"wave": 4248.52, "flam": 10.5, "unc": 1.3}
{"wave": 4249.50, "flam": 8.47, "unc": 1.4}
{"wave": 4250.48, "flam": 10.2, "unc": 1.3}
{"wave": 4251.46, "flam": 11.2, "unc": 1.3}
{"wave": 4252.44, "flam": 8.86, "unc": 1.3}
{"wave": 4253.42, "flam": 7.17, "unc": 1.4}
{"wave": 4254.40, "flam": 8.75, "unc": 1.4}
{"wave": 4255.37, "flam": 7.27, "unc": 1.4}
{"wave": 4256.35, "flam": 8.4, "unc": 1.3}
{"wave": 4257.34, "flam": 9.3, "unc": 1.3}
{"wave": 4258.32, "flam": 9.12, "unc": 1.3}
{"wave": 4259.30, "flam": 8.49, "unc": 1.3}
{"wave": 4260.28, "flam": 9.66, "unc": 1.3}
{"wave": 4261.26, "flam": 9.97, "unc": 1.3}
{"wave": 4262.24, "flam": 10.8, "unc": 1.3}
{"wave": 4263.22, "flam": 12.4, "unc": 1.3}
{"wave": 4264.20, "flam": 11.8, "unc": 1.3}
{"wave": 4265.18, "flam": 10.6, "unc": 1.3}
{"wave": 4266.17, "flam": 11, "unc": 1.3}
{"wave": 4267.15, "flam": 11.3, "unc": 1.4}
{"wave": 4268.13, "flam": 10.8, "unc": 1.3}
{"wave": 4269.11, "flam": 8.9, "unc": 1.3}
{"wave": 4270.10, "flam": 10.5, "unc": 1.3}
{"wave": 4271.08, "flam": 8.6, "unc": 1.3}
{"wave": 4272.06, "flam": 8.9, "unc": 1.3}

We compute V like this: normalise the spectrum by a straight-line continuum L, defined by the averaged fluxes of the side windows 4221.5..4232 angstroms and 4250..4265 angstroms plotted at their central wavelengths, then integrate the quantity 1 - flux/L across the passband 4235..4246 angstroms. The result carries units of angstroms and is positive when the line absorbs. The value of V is -1.1 angstroms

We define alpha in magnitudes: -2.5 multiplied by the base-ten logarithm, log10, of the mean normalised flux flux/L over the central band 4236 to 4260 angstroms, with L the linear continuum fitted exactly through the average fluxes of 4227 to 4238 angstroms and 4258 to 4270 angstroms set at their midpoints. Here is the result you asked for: 0.027 mag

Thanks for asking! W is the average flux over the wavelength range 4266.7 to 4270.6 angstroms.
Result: 10.4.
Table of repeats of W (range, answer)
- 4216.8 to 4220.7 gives 9.88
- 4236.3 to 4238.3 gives 10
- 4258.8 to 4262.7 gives 9.73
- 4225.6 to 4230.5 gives 7.26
